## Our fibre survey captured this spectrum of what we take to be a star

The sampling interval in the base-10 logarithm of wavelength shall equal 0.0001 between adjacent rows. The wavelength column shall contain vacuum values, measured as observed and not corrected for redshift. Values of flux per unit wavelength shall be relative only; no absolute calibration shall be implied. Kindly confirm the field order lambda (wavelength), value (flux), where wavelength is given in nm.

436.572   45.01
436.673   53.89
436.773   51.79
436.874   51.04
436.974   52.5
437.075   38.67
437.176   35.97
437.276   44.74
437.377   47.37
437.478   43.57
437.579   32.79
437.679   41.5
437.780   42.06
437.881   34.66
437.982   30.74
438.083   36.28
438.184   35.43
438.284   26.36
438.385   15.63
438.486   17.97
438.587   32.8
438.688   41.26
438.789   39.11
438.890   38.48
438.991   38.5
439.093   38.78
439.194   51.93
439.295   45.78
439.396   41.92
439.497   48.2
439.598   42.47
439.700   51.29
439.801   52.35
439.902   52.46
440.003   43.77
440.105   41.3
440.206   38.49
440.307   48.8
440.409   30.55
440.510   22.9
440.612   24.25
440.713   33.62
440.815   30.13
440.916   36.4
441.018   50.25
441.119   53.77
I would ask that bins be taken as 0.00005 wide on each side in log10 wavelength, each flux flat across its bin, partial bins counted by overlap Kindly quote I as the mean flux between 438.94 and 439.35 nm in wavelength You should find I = 43.7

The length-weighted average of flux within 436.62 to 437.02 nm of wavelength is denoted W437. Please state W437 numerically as 52.3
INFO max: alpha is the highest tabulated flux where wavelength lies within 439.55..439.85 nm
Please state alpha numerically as 52.35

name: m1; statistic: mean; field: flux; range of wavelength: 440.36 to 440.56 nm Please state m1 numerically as 26.8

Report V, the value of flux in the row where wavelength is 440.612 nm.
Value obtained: 24.25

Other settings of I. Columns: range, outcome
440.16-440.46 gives 39.3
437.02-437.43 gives 41.7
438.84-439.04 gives 38.5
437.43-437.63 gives 38.2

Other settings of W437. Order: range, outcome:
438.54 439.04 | 38.1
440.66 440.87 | 31.9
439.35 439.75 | 46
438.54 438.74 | 37.1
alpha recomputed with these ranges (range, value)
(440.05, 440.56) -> 48.8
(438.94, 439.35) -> 51.93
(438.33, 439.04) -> 41.26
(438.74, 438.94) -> 39.11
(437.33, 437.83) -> 47.37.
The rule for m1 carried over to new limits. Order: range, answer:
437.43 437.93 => 38.9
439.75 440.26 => 45.8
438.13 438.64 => 25.8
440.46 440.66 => 23.5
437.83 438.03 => 32.7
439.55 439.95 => 49.6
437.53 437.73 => 37.3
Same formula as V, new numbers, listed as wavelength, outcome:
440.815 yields 30.13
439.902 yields 52.46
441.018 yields 50.25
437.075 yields 38.67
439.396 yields 41.92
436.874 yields 51.04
